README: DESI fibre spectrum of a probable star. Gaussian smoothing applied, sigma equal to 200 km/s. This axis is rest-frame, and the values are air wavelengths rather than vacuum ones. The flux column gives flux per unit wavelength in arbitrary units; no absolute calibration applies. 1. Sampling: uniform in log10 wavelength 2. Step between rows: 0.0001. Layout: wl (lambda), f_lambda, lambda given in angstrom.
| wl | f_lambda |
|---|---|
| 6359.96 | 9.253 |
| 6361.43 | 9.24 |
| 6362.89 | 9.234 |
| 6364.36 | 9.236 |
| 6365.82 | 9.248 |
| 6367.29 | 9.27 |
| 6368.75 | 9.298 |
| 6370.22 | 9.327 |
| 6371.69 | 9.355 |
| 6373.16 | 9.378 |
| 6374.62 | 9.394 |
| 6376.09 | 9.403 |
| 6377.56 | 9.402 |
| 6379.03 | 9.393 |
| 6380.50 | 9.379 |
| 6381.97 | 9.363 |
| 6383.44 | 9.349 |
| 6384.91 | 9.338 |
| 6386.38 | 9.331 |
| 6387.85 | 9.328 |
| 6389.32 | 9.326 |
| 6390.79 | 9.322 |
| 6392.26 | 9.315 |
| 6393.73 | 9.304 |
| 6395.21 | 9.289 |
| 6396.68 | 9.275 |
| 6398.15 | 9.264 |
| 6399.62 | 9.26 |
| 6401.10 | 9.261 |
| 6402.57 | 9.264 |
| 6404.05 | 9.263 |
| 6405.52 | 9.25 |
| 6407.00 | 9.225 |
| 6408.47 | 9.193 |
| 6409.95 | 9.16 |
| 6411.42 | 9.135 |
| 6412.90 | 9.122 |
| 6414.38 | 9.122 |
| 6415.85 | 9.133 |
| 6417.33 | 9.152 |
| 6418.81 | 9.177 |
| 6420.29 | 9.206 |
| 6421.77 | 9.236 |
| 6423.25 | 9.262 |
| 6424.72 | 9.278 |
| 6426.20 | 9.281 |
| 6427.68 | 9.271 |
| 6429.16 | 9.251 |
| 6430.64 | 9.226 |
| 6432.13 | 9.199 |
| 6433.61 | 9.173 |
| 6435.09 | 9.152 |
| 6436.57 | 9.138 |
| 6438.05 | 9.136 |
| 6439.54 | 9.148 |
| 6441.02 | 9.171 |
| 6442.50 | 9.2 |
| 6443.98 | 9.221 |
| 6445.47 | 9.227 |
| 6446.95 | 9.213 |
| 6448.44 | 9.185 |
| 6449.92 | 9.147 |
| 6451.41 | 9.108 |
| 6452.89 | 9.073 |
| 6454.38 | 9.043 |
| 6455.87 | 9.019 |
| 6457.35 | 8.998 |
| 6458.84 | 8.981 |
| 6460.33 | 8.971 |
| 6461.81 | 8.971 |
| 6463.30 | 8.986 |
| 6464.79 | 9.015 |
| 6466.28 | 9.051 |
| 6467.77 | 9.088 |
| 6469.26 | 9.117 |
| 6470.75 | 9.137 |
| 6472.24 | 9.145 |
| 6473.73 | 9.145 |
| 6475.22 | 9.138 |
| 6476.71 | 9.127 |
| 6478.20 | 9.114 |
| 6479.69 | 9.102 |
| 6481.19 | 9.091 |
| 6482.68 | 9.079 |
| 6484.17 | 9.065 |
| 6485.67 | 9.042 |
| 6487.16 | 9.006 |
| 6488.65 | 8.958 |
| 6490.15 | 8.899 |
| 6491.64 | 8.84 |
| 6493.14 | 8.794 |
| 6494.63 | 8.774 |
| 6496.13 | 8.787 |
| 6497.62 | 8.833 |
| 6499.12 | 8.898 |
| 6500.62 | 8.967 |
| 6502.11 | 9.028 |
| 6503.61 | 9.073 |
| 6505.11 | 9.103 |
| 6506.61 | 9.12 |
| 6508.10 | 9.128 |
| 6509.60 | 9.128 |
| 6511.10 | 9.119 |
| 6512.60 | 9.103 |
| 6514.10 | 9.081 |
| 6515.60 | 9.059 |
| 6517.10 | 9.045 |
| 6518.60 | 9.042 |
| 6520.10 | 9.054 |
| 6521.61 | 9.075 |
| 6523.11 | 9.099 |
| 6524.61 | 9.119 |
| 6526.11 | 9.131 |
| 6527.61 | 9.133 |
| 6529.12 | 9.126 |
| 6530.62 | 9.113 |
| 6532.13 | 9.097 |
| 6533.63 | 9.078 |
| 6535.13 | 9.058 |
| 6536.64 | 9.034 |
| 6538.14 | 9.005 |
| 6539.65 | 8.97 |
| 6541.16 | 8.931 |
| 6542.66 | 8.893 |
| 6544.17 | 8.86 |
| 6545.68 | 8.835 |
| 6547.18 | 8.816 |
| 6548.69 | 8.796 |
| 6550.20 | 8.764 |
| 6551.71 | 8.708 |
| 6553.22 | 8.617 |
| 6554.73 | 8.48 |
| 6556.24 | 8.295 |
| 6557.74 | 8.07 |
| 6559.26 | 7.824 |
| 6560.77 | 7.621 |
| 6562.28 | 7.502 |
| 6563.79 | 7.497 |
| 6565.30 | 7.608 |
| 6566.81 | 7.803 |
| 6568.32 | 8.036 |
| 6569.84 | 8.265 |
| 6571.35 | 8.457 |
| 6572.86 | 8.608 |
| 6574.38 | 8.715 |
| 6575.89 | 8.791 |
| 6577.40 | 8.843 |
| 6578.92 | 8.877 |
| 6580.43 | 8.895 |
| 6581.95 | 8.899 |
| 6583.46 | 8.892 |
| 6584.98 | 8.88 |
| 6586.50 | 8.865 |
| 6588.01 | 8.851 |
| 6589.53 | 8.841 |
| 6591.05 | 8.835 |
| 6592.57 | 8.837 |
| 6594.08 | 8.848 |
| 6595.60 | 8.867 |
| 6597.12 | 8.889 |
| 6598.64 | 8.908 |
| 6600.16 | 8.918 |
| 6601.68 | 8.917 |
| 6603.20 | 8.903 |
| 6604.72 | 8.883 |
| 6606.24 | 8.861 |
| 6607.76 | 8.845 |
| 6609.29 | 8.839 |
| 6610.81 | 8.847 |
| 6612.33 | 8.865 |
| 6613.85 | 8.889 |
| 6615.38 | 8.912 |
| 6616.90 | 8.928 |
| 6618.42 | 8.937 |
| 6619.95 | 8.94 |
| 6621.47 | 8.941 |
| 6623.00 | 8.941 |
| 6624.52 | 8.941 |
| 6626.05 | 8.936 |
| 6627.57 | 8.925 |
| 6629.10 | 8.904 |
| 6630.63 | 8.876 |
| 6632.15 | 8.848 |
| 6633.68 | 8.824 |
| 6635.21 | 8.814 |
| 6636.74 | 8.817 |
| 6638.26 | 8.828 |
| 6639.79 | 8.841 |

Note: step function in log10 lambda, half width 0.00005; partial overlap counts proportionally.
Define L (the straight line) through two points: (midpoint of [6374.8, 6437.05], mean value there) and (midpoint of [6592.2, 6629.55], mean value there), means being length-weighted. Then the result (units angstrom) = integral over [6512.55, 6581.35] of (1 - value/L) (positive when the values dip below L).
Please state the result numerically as 2.5 angstrom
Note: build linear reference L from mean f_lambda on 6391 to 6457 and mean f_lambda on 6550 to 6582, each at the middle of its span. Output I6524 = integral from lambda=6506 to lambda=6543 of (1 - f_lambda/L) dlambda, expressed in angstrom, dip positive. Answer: -2.18 angstrom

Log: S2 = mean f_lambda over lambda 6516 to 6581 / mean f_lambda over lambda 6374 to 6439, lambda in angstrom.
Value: 0.9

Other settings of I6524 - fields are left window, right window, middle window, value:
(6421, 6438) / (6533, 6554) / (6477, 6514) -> 0.1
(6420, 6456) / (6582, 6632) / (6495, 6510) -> 0.1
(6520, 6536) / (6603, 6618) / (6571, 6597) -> 0.4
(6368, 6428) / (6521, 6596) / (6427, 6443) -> -0.1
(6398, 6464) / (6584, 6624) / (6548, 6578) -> 2.3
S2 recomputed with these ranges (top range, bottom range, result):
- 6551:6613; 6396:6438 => 0.93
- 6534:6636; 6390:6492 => 0.95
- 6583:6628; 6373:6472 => 0.97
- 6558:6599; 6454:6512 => 0.94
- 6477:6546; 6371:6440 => 0.97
